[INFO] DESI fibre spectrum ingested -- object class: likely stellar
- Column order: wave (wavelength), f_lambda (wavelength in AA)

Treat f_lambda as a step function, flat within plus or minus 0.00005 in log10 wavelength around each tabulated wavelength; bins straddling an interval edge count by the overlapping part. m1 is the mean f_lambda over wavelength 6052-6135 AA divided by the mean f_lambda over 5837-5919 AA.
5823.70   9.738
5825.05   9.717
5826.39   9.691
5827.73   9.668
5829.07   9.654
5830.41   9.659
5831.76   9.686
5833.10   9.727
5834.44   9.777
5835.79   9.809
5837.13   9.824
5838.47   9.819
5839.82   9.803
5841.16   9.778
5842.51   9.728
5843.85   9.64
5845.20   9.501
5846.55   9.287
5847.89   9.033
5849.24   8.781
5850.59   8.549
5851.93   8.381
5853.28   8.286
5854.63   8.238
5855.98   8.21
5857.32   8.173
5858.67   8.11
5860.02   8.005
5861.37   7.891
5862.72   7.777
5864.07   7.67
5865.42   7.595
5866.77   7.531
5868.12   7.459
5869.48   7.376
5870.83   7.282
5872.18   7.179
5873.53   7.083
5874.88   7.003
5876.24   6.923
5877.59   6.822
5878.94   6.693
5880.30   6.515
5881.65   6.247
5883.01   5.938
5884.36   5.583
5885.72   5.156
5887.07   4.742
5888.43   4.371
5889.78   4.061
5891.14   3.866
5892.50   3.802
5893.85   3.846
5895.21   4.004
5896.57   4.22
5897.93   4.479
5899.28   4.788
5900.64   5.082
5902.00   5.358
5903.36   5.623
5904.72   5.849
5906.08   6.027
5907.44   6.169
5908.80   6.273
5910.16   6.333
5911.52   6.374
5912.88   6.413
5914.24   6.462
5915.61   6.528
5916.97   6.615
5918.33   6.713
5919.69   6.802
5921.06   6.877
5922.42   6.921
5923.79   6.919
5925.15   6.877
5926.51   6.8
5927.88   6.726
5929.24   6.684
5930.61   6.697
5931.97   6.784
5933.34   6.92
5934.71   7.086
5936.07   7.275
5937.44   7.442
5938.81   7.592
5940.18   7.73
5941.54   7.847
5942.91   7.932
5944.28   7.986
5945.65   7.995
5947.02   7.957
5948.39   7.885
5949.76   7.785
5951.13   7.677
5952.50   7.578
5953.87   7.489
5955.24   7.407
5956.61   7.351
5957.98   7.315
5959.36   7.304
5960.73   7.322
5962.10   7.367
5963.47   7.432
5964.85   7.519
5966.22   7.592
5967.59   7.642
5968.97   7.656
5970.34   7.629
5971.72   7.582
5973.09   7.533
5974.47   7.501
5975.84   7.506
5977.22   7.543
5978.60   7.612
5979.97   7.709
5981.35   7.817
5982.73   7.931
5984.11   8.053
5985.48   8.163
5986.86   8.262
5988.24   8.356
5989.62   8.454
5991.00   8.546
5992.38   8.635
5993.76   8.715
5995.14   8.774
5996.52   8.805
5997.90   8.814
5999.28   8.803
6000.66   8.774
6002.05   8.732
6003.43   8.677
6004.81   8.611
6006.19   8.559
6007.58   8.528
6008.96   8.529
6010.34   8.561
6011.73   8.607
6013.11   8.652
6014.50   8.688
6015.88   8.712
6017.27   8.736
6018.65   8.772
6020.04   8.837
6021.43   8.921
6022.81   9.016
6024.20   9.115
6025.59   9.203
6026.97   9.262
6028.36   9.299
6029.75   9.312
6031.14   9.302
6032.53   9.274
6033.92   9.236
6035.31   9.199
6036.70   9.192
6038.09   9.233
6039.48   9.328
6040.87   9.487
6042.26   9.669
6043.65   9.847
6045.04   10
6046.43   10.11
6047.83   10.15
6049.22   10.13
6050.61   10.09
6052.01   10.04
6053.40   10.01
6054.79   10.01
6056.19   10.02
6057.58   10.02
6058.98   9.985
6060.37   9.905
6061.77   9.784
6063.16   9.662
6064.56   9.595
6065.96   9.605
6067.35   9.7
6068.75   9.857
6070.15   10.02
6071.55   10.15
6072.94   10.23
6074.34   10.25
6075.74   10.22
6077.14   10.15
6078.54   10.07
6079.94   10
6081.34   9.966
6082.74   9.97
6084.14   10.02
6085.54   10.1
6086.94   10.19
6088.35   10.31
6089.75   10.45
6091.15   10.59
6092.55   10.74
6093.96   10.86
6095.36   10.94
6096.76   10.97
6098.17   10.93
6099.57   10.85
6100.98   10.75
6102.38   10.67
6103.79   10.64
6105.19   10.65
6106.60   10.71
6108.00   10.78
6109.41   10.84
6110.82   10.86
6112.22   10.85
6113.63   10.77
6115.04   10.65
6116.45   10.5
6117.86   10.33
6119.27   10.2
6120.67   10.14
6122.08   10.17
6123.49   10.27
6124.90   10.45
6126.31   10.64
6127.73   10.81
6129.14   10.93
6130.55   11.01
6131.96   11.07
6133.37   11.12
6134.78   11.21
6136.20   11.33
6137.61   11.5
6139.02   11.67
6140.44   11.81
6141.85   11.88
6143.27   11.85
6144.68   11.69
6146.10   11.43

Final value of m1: 1.51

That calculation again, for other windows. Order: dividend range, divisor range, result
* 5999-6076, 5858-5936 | 1.49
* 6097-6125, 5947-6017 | 1.32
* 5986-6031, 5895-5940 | 1.38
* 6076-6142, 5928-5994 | 1.40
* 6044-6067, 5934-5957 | 1.30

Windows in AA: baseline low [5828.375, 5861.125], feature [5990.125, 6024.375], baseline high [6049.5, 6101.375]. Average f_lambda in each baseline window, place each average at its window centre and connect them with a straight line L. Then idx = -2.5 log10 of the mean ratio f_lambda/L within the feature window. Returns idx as 0.14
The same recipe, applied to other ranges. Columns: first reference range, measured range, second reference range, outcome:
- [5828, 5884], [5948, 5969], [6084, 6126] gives 0.22 mag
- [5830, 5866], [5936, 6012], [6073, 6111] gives 0.22 mag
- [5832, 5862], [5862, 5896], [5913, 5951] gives 0.34 mag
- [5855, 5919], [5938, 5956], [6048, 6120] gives -0.04 mag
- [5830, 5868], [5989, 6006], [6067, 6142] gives 0.14 mag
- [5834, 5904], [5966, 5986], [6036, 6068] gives 0.13 mag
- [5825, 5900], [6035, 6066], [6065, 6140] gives 0.01 mag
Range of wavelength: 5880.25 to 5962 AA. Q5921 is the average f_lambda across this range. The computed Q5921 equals 6.42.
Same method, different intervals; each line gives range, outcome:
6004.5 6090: 9.56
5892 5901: 4.3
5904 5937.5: 6.65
